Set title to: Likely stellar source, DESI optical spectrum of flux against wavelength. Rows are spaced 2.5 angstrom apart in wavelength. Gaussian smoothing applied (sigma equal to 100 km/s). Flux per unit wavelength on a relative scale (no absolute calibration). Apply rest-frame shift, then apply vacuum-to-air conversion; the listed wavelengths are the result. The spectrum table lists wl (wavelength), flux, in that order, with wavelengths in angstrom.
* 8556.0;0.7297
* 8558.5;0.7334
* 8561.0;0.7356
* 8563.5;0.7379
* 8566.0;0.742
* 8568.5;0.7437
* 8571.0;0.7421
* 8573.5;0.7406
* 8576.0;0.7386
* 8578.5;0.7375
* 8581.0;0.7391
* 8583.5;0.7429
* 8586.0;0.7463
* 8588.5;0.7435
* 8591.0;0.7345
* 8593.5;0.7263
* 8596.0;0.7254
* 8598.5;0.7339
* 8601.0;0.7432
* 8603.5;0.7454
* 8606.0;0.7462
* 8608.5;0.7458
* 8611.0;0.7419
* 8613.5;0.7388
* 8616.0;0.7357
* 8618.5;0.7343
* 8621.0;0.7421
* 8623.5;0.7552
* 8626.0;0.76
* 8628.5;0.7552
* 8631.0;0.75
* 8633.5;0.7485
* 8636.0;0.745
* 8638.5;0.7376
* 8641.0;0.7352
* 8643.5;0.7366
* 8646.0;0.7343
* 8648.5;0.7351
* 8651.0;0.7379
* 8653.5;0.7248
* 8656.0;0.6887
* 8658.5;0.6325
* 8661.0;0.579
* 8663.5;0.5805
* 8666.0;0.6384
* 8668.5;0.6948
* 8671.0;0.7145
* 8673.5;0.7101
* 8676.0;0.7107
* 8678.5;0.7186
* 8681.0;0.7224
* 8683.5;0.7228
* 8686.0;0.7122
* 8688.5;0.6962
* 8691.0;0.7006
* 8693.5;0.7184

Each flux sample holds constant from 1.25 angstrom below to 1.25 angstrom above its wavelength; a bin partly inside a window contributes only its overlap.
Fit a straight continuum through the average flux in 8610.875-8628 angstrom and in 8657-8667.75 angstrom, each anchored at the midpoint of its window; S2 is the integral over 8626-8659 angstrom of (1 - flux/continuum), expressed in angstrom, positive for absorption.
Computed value -2.81 angstrom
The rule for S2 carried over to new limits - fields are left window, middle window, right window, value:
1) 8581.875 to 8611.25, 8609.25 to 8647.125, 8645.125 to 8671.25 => -1.96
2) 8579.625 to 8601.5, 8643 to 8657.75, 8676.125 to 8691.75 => -0.03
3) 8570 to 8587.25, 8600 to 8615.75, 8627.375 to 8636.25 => 0.06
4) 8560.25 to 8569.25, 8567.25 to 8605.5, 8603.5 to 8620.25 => 0.07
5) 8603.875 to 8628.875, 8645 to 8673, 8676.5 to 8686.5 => 1.90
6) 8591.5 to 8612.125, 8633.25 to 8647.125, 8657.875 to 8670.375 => -1.40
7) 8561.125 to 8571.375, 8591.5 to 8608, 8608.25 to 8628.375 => 0.14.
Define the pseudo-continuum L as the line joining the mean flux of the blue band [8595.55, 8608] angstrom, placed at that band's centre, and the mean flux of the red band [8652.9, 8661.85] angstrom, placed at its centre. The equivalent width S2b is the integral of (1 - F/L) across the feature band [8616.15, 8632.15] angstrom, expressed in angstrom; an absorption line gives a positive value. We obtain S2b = -0.97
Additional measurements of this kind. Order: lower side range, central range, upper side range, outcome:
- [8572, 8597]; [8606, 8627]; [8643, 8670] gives -1.0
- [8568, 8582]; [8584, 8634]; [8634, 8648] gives -0.2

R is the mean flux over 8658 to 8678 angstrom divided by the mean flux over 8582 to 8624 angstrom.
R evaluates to 0.9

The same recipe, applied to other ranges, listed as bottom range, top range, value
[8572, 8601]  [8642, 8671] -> 0.93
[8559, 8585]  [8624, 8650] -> 1.01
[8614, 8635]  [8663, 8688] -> 0.93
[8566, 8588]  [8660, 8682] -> 0.91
